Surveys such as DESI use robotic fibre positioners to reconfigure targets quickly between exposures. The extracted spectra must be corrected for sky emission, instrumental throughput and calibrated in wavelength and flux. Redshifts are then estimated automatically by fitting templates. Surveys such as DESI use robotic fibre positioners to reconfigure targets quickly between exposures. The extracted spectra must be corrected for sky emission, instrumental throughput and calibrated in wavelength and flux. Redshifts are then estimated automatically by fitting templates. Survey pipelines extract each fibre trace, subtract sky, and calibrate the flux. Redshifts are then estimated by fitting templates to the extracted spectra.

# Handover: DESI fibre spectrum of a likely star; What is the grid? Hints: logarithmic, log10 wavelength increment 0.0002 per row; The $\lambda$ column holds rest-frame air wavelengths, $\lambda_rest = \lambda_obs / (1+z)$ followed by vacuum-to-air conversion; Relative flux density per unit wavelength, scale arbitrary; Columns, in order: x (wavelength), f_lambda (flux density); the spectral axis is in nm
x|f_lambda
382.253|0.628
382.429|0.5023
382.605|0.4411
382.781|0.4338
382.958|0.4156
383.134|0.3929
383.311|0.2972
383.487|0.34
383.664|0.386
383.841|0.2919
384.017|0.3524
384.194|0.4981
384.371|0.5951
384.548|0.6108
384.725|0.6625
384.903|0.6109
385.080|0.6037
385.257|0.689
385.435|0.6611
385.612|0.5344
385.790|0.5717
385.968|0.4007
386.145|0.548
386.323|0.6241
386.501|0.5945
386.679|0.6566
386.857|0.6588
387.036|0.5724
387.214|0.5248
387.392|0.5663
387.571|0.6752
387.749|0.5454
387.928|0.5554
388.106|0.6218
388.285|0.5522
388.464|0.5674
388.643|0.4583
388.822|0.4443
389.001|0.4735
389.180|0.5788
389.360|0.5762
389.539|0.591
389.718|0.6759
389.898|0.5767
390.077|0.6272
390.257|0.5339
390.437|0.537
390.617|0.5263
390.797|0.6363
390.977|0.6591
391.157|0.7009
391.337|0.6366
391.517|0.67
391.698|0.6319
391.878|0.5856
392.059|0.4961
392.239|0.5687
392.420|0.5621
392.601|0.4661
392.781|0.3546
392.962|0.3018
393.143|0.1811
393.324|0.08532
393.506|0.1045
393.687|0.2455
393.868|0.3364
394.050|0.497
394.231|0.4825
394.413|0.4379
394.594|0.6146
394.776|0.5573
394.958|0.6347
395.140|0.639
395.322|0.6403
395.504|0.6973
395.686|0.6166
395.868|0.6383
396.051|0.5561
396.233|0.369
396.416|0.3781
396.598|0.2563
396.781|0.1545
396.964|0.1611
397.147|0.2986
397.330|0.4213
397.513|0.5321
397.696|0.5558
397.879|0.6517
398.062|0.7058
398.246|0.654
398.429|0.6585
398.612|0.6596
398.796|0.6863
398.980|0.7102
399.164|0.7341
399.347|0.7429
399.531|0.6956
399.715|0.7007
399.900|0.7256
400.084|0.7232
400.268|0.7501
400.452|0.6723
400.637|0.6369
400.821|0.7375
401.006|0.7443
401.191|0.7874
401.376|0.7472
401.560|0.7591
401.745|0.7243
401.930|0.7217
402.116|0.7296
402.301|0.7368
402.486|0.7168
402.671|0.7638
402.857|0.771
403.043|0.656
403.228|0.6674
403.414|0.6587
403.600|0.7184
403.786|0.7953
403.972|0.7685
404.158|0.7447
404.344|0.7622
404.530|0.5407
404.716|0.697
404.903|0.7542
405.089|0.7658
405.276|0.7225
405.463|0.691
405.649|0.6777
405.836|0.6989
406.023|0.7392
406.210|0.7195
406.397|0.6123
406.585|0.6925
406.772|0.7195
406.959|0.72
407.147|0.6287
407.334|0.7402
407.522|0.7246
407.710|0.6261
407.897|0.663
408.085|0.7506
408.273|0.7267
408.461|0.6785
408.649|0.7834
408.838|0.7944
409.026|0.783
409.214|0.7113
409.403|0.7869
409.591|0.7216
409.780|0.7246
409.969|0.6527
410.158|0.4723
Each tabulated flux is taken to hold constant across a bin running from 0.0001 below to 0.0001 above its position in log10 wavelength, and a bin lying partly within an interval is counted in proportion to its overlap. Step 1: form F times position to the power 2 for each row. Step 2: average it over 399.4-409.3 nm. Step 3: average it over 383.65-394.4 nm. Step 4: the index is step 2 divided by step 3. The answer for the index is 1.48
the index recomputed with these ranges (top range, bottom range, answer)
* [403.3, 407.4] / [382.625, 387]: 1.51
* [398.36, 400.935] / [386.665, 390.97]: 1.30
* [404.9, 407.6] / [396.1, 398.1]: 1.83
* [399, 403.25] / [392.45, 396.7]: 1.70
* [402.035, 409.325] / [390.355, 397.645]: 1.61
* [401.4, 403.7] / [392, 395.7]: 1.67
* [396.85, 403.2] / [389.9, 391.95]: 1.14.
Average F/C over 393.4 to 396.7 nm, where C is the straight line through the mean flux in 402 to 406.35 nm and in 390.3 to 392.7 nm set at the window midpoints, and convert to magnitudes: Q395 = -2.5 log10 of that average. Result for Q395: 0.285 mag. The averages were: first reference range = 0.588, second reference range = 0.716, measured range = 0.481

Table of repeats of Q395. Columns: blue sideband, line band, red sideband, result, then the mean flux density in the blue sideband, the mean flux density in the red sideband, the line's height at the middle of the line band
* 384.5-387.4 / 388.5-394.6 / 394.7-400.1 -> 0.18 mag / 0.594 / 0.57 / 0.582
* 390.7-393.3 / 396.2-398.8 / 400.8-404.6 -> 0.32 mag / 0.521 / 0.727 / 0.627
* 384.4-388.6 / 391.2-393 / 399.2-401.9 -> 0.19 mag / 0.59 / 0.725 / 0.644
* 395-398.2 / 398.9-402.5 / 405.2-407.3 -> -0.25 mag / 0.491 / 0.694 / 0.577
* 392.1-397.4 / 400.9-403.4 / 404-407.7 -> -0.20 mag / 0.423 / 0.702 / 0.609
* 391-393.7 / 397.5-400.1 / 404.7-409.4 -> -0.20 mag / 0.45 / 0.714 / 0.566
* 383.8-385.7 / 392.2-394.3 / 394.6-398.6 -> 0.48 mag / 0.562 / 0.518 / 0.531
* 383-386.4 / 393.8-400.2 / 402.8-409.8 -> 0.12 mag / 0.508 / 0.714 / 0.625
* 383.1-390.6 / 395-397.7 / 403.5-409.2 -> 0.33 mag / 0.545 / 0.715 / 0.628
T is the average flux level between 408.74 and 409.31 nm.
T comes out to 0.762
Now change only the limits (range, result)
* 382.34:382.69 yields 0.473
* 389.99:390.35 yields 0.579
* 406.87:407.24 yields 0.673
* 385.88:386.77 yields 0.566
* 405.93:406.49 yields 0.691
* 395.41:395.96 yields 0.65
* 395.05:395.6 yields 0.659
